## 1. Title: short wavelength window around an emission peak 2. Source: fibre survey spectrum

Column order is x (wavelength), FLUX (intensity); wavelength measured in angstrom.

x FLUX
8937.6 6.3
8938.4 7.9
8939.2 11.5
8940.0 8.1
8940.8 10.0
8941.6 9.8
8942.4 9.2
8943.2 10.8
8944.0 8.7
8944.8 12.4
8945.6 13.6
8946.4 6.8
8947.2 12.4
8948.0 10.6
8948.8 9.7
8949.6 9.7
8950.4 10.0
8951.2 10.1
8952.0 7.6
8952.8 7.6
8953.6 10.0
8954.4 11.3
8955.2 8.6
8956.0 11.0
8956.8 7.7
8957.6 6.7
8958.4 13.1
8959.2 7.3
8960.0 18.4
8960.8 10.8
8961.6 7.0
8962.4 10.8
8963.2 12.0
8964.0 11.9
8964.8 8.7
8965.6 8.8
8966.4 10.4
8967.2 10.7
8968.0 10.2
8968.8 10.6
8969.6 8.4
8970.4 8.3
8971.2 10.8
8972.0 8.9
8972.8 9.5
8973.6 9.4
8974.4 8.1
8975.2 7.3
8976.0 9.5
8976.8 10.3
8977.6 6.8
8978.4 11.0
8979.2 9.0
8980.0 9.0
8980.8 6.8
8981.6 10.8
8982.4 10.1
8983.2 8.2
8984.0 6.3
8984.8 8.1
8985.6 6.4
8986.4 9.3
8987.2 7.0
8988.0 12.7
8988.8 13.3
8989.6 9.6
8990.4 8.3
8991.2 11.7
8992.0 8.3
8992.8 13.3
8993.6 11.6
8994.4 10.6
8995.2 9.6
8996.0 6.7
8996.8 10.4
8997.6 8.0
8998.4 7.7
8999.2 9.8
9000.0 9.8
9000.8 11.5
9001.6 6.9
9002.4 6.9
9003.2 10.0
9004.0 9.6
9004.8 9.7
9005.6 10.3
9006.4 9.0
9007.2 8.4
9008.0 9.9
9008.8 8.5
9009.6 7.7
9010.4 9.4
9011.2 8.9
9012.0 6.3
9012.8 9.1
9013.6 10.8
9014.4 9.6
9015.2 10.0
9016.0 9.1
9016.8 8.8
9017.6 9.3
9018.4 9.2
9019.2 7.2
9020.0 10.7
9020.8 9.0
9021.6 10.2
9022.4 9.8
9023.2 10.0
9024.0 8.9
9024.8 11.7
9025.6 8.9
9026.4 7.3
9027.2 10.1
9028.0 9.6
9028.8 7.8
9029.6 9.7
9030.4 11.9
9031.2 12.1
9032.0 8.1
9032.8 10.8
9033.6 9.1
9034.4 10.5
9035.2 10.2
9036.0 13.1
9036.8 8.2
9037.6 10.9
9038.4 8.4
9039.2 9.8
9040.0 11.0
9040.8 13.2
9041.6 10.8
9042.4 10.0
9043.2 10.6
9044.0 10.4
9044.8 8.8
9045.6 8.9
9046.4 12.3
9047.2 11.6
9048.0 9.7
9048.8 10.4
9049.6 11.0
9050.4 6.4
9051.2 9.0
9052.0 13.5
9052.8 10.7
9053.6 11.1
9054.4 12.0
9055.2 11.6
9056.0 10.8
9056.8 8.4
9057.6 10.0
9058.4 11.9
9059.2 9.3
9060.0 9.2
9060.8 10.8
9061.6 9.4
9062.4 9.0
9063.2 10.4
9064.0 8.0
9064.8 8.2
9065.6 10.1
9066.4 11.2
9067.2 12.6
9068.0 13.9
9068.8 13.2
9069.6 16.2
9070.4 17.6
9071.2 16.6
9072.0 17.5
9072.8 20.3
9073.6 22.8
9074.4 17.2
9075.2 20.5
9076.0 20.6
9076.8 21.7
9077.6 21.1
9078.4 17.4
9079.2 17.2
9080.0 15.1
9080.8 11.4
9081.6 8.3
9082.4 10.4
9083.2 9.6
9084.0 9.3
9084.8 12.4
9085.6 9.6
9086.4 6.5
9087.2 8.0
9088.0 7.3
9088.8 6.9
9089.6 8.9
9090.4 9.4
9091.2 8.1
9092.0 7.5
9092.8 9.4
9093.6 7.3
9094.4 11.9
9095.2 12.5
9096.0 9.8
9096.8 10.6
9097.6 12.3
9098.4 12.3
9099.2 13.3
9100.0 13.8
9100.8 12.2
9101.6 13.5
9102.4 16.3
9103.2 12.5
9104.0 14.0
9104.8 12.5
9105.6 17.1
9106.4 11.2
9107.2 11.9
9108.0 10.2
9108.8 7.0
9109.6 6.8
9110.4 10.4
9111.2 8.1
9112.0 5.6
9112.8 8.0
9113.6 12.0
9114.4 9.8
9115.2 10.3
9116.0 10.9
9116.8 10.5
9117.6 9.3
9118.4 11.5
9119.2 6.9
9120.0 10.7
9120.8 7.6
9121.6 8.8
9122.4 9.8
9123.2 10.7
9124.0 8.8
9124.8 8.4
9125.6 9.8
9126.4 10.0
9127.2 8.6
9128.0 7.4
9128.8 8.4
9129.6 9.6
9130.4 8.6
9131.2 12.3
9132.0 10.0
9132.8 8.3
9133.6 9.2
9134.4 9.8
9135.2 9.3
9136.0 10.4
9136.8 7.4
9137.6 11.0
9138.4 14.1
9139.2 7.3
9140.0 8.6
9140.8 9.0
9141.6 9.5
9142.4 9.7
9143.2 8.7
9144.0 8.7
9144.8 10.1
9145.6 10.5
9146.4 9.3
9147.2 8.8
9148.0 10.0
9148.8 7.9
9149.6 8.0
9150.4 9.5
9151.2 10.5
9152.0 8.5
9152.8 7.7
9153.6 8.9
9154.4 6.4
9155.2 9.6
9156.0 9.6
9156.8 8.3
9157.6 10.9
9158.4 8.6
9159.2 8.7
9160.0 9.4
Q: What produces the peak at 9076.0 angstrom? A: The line Halpha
